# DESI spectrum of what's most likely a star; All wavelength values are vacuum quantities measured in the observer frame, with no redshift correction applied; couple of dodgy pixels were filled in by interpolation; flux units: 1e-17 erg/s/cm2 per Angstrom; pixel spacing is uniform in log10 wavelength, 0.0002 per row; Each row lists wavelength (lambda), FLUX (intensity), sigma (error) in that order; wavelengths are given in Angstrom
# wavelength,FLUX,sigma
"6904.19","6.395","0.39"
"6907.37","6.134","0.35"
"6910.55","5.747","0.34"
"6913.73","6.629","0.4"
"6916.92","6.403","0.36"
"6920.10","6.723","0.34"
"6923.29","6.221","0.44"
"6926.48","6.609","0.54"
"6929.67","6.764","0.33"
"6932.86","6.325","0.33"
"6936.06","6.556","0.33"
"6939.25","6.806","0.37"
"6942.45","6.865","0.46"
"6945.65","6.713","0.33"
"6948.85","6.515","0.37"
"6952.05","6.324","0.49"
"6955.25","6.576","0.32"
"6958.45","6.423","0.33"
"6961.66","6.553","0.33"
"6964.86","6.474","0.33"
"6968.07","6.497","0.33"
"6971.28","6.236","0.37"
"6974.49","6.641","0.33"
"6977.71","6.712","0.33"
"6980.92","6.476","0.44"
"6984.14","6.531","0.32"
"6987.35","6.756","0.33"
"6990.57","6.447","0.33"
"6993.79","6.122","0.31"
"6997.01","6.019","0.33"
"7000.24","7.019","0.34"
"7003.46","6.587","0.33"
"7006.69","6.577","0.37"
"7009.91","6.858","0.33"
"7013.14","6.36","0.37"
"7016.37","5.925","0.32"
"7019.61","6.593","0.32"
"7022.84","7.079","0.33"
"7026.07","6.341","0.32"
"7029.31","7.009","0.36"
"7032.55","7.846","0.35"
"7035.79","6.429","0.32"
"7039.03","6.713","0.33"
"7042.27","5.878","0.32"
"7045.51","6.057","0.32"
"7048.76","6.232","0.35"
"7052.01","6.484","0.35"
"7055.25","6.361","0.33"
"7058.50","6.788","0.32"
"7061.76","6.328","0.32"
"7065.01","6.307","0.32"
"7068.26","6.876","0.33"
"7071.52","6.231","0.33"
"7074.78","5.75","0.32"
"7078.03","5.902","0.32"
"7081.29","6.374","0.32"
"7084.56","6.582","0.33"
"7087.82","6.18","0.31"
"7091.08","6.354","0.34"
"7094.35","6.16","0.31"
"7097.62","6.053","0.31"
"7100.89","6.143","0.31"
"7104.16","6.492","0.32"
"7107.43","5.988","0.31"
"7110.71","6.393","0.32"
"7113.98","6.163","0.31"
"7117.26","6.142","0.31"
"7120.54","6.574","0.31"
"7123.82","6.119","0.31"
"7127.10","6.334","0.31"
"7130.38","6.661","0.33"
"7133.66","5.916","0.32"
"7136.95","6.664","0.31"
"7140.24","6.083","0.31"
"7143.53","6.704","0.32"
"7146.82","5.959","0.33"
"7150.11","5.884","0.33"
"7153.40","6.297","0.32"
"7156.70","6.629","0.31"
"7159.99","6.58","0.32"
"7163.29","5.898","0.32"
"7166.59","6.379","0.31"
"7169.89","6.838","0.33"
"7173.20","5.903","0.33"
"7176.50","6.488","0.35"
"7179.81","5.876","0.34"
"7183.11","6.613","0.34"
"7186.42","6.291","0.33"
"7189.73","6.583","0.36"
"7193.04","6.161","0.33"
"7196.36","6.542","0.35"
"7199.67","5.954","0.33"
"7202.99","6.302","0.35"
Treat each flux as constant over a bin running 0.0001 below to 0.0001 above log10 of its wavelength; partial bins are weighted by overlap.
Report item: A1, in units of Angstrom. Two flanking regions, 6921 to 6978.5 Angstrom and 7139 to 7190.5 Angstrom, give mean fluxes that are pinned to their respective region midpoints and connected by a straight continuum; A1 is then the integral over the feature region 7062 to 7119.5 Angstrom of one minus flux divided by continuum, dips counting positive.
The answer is 1.30 Angstrom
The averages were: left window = 6.54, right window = 6.31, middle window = 6.25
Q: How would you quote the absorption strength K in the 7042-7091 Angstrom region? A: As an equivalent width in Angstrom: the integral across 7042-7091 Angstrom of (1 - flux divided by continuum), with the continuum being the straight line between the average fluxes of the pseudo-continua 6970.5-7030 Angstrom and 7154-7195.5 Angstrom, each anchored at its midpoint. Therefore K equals 1.26 Angstrom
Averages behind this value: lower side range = 6.54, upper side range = 6.35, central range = 6.3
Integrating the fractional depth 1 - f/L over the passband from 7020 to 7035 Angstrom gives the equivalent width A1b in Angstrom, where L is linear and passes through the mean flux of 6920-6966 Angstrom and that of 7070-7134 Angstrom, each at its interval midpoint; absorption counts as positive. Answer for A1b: -1.4 Angstrom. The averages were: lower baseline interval 6.56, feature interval 7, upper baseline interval 6.23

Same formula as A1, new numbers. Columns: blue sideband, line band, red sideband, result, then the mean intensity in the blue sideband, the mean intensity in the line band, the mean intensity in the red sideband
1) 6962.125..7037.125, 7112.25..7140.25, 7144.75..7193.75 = 0.28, 6.59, 6.31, 6.3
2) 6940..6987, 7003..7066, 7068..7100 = -1.84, 6.55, 6.54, 6.22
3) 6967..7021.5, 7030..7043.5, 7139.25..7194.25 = -0.65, 6.49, 6.76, 6.31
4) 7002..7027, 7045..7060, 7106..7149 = 0.12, 6.55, 6.41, 6.28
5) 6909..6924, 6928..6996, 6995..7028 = -0.99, 6.35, 6.53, 6.53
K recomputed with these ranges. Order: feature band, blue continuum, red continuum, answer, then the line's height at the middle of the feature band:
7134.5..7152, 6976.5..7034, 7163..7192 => 0.4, 6.39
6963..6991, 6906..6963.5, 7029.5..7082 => -0.3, 6.47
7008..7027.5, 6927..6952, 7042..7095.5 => -0.3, 6.43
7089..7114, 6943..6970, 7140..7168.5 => 0.5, 6.35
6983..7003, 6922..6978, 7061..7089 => -0.1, 6.45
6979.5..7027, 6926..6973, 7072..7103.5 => -0.8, 6.4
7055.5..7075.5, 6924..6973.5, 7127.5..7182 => 0.0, 6.41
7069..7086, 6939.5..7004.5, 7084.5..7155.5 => 0.4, 6.34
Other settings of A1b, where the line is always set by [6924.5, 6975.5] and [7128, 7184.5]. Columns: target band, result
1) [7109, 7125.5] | 0.22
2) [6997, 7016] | -0.26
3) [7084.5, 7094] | 0.12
